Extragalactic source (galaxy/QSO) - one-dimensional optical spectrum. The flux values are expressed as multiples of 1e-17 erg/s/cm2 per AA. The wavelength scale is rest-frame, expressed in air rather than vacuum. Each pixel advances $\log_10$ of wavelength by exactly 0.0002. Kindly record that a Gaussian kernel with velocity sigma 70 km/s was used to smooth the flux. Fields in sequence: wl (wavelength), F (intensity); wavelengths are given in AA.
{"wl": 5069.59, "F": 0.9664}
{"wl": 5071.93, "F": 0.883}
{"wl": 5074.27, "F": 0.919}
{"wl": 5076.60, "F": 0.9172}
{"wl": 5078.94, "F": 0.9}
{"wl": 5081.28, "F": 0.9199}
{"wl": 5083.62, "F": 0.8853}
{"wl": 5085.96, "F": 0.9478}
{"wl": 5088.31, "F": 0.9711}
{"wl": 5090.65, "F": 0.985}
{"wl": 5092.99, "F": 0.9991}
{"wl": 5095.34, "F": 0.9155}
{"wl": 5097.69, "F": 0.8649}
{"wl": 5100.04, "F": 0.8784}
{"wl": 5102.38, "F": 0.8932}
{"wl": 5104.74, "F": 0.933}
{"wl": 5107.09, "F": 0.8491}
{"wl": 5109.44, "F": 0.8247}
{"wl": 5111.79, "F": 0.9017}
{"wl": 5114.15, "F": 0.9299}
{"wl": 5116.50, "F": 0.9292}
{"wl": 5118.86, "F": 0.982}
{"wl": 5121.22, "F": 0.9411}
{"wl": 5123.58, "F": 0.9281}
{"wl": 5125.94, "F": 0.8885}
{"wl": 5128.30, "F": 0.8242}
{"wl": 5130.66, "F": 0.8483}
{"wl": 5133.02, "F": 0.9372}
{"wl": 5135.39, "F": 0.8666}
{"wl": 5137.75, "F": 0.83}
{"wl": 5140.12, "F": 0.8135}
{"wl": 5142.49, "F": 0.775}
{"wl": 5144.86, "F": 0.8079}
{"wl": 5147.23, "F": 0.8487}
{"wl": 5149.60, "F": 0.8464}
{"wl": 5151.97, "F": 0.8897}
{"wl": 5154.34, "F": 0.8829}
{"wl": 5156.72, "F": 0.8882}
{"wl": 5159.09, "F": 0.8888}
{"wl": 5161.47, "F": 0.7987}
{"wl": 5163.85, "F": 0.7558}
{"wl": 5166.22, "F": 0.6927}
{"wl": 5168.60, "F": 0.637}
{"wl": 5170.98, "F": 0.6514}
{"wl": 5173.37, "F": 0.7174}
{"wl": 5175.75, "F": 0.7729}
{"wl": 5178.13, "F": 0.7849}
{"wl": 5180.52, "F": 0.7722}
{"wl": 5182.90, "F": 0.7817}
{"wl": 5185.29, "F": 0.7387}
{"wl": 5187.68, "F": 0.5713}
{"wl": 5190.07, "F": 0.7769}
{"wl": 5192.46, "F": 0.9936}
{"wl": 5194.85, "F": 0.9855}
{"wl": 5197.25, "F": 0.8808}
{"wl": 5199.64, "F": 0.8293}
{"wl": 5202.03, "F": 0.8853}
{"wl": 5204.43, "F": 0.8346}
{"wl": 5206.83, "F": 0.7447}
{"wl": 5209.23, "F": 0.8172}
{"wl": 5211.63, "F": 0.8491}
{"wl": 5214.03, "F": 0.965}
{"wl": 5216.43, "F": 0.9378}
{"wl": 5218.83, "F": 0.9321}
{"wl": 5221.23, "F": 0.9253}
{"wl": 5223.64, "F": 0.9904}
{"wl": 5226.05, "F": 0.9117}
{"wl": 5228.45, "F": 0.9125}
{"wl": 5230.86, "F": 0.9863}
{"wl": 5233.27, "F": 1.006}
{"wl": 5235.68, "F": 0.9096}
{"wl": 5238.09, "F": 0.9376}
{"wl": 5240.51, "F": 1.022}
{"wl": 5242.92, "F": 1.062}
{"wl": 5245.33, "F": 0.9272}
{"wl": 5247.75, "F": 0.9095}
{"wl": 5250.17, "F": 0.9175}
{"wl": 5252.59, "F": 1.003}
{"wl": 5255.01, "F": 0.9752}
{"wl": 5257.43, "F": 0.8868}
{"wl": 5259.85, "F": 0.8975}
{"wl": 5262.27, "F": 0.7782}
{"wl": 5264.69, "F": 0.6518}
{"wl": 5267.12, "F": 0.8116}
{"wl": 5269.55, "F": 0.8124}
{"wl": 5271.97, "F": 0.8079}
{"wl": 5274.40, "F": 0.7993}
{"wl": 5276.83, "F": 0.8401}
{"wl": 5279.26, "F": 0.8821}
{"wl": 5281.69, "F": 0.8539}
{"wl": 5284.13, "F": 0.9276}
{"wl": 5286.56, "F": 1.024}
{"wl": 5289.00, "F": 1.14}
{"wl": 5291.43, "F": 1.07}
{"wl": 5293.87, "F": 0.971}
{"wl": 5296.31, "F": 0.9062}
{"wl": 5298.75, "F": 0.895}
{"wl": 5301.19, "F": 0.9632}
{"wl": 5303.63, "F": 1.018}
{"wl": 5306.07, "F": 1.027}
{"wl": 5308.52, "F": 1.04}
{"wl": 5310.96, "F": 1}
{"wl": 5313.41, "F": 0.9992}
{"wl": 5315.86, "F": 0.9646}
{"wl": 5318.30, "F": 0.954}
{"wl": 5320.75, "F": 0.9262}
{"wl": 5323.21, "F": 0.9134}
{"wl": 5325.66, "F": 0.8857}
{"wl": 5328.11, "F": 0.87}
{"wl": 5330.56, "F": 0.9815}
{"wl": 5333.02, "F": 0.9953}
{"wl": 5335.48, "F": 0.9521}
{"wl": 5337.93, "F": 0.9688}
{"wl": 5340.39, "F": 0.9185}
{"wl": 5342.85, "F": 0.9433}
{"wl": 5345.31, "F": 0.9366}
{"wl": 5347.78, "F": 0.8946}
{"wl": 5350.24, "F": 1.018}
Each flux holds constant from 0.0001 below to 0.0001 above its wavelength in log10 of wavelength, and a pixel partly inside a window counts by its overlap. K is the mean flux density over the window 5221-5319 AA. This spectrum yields 0.935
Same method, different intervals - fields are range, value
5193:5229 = 0.895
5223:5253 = 0.959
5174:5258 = 0.889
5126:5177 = 0.81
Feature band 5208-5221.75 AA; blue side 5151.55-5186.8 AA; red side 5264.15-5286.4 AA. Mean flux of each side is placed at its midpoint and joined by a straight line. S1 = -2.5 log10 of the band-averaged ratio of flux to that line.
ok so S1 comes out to -0.132 mag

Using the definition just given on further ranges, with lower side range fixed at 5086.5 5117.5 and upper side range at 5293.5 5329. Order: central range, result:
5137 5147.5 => 0.14 mag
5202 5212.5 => 0.15 mag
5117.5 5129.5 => 0.01 mag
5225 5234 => -0.01 mag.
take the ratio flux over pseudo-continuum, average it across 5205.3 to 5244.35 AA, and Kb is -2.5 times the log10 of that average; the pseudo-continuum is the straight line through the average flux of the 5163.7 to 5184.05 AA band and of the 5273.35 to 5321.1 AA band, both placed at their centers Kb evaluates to -0.131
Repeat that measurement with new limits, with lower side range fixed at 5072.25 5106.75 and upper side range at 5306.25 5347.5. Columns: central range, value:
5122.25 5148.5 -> 0.09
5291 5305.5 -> -0.02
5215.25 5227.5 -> 0.00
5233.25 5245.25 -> -0.04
